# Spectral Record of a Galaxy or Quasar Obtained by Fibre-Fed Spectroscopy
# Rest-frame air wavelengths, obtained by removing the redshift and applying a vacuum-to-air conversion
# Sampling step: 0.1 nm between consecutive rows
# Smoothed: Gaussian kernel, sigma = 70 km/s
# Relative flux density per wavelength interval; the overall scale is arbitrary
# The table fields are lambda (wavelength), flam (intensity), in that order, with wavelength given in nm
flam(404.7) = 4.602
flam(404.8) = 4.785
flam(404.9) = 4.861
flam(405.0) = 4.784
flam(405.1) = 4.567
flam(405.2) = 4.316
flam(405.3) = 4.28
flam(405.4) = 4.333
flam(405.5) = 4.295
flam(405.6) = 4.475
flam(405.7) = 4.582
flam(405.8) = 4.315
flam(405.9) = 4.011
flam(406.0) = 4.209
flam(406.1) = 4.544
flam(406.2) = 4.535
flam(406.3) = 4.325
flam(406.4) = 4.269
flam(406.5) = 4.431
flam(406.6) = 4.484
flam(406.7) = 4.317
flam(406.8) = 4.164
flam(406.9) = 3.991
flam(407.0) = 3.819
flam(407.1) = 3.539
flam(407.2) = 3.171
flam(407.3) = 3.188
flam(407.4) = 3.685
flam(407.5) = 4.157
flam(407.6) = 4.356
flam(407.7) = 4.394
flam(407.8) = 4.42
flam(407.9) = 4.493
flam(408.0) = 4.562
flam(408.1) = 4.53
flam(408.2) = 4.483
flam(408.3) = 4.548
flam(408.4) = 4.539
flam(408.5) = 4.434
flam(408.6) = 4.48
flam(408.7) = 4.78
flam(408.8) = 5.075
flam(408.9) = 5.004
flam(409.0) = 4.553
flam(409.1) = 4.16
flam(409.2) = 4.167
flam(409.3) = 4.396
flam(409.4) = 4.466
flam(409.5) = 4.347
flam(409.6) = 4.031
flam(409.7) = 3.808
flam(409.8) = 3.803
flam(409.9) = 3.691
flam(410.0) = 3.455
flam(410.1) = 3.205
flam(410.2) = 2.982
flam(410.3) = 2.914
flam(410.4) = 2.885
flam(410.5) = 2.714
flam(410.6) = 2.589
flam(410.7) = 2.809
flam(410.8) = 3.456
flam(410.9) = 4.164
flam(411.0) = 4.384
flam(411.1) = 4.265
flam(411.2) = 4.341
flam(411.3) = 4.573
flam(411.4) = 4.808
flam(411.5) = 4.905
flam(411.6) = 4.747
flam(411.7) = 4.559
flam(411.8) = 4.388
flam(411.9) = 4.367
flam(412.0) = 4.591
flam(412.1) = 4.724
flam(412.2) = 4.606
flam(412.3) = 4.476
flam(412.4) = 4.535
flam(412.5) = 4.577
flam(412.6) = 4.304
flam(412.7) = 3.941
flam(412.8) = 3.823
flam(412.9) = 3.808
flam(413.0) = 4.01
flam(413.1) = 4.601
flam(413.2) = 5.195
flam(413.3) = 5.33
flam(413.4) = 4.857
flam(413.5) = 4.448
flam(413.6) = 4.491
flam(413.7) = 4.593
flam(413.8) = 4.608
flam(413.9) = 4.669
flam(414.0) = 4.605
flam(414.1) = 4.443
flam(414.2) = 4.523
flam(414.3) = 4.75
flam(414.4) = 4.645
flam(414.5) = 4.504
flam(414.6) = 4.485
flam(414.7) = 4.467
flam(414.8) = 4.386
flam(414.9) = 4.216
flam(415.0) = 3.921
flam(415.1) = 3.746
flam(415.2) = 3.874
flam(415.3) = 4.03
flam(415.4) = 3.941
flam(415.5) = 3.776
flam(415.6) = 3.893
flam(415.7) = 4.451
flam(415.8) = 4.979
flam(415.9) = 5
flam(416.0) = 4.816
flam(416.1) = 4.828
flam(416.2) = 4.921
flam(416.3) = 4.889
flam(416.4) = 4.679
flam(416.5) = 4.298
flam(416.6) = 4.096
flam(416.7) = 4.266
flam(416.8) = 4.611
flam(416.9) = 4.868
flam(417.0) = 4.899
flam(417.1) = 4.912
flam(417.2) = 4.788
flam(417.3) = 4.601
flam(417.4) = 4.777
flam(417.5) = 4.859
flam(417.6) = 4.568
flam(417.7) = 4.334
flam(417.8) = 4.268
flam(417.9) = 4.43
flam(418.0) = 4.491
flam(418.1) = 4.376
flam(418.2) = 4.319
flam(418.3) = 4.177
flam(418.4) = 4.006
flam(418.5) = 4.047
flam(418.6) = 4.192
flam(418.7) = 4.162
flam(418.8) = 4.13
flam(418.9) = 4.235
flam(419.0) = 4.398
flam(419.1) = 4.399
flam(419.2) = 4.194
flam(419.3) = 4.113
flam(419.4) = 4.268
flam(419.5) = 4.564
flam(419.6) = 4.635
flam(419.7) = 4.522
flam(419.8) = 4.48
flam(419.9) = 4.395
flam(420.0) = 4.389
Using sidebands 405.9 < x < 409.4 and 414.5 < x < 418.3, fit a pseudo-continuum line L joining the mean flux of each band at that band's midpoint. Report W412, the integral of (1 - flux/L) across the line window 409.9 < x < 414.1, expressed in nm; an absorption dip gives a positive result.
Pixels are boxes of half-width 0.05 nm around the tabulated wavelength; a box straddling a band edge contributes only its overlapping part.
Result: 0.20 nm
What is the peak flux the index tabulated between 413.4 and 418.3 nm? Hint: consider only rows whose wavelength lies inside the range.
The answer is 5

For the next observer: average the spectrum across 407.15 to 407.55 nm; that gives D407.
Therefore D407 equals 3.55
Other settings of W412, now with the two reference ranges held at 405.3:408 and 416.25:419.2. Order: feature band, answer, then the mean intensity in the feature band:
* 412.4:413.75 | -0.04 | 4.46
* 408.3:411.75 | 0.17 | 4.05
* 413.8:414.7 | -0.04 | 4.57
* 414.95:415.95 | 0.05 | 4.16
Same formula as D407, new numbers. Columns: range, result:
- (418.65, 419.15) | 4.26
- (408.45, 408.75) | 4.56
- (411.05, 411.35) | 4.39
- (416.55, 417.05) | 4.55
